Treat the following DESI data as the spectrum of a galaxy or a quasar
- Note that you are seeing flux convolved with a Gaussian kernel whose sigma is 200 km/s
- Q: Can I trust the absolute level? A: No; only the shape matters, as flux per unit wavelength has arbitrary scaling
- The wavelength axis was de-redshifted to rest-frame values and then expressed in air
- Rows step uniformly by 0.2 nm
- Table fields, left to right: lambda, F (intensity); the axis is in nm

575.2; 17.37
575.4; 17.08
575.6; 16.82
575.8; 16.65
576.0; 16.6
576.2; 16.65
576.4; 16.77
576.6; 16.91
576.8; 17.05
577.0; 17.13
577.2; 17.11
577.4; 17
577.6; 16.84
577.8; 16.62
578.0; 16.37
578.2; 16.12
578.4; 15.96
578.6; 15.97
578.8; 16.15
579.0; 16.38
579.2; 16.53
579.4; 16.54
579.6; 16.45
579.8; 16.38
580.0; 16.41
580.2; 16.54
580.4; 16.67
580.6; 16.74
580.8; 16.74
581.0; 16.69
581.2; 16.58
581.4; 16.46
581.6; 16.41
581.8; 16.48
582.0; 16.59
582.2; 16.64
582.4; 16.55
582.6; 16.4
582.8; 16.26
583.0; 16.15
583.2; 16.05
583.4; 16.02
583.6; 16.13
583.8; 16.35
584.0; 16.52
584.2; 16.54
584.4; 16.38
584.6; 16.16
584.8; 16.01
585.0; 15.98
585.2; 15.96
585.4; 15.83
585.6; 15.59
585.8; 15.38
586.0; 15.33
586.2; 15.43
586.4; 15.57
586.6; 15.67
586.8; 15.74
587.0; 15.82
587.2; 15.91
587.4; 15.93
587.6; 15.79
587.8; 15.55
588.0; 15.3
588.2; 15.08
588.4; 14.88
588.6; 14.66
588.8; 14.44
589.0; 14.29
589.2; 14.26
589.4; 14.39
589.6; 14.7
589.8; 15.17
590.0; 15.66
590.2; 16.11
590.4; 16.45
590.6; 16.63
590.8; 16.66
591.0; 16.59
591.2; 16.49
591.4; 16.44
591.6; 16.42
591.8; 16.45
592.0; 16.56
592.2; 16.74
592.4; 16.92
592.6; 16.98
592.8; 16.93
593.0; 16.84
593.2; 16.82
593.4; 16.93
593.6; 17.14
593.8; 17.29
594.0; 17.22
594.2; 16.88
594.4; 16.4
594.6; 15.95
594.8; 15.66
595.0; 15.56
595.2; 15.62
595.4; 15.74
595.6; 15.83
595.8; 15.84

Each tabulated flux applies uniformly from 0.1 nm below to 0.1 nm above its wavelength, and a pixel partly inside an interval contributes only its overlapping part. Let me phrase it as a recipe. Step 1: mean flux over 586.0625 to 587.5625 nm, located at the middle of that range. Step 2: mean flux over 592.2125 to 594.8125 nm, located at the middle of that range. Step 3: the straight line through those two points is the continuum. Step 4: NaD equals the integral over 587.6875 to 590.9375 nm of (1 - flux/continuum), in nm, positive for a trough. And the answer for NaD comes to 0.17 nm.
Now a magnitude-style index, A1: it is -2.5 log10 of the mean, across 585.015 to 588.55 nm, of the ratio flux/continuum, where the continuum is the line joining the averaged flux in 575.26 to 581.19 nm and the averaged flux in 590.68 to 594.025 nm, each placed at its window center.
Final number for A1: 0.077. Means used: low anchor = 16.6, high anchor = 16.8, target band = 15.6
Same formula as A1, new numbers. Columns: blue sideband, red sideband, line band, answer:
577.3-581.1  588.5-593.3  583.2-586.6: 0.02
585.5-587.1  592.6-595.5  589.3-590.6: 0.04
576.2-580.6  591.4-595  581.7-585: 0.02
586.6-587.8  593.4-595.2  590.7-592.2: -0.02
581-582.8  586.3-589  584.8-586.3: 0.01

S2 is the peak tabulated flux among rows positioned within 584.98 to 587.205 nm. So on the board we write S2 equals 15.98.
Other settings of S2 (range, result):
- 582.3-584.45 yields 16.55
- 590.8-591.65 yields 16.59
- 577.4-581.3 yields 16.84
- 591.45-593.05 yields 16.98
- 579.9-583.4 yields 16.74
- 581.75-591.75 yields 16.66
